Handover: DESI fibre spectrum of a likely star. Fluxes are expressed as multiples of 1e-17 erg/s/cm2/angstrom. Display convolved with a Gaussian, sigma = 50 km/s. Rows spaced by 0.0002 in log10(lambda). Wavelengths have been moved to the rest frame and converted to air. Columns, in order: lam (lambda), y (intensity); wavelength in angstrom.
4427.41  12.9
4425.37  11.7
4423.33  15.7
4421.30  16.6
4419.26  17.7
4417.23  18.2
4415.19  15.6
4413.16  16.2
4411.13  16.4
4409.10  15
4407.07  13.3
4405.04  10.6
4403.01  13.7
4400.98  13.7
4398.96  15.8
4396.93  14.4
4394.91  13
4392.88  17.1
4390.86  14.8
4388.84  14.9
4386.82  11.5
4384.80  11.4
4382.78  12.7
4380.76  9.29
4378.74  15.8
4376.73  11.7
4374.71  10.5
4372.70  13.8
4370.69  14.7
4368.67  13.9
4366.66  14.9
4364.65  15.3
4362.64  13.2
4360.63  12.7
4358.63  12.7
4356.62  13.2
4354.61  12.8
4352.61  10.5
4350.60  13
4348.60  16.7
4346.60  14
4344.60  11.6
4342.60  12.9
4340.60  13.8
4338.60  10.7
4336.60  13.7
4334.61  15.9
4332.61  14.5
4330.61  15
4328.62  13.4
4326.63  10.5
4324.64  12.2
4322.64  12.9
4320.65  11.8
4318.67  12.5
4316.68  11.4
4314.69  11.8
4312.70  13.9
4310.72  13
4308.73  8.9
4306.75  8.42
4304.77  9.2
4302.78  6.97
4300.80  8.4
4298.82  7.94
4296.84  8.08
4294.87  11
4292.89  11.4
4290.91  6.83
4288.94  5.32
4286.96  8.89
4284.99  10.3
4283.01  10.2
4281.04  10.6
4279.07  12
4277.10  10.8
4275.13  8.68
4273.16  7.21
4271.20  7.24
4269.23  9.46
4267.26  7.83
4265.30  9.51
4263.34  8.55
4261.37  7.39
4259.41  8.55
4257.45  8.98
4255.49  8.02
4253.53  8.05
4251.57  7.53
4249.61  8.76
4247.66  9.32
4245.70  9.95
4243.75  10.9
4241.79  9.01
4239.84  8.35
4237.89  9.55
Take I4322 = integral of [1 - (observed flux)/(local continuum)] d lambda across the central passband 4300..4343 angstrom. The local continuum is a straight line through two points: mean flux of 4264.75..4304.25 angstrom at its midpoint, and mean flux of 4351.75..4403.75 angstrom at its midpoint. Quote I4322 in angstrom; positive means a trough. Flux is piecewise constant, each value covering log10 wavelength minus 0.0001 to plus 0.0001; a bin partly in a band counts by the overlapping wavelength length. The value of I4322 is -4.6 angstrom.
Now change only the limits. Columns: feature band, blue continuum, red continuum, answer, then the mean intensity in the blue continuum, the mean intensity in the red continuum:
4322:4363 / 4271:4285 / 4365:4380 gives -2.6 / 9.72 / 13.6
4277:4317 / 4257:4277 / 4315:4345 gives 2.9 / 8.43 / 12.9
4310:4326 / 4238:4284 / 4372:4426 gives -1.8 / 9.01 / 14.1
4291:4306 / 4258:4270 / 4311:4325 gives 2.9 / 8.55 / 12.4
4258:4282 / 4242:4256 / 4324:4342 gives 2.6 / 8.96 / 13.3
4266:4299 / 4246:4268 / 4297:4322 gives 1.0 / 8.46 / 10.3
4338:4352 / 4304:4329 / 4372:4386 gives -1.7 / 11.5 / 12.1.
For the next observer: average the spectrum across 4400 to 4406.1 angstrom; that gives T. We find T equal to 12.7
